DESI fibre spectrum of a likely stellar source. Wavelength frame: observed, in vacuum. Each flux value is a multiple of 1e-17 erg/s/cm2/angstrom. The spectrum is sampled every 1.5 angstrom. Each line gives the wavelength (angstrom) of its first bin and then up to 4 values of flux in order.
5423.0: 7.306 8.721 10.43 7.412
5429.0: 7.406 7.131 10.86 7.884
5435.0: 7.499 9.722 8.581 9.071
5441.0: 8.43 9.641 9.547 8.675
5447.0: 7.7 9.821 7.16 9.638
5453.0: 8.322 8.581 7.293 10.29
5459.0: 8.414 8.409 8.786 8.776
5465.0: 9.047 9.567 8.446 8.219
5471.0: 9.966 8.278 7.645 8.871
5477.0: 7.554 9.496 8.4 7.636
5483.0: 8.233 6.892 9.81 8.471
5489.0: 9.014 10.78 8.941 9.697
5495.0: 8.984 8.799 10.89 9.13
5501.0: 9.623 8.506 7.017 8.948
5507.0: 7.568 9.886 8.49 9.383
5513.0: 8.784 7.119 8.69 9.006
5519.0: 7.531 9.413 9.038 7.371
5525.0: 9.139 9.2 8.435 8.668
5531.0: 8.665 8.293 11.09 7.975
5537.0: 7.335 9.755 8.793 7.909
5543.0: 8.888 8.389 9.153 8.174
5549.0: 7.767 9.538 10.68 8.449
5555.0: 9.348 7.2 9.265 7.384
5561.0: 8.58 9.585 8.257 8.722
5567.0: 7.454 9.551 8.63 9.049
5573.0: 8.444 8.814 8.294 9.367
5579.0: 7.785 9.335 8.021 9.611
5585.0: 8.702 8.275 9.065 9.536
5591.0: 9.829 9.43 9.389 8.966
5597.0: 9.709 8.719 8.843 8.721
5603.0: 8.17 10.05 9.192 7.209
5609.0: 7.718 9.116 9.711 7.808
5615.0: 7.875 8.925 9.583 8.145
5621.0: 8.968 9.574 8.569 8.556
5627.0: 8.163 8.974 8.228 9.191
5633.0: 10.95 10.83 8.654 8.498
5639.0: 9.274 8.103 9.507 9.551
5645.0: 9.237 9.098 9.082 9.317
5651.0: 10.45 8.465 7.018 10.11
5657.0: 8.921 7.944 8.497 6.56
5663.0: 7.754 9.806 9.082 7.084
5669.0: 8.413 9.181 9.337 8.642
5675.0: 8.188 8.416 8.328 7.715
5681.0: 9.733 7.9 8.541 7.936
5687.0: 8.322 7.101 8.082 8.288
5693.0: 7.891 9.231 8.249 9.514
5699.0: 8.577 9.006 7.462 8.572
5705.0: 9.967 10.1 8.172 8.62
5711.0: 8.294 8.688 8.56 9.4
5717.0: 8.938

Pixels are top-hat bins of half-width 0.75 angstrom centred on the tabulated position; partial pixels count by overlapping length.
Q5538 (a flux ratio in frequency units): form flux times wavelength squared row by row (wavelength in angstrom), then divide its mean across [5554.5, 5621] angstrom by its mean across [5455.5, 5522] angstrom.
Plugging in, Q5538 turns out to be 1.04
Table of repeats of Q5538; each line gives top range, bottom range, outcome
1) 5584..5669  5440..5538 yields 1.07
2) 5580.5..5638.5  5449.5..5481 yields 1.09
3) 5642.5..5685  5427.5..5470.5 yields 1.08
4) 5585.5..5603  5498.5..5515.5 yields 1.09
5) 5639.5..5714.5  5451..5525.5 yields 1.06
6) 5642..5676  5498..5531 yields 1.06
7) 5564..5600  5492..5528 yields 1.04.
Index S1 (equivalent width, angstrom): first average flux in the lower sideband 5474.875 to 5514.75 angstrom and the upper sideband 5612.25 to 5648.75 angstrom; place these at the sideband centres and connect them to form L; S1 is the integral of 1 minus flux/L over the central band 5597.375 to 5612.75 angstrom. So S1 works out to 0.3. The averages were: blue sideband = 8.8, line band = 8.77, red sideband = 8.98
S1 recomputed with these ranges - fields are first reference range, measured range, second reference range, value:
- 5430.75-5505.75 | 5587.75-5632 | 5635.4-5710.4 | -0.93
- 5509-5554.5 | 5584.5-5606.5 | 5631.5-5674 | -0.73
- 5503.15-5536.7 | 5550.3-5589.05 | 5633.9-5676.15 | -0.29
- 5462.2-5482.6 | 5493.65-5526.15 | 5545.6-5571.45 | -0.41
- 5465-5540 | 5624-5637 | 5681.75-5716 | -0.80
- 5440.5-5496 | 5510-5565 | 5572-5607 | 1.20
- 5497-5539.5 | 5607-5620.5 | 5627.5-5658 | 0.85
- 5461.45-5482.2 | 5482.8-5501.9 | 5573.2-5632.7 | -1.19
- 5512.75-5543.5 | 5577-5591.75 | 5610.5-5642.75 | -0.22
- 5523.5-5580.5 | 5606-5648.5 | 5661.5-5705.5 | -1.72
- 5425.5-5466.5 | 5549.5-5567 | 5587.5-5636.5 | 0.28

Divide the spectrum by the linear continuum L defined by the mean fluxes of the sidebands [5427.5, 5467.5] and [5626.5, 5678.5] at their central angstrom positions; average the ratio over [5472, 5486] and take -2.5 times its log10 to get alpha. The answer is 0.06 mag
